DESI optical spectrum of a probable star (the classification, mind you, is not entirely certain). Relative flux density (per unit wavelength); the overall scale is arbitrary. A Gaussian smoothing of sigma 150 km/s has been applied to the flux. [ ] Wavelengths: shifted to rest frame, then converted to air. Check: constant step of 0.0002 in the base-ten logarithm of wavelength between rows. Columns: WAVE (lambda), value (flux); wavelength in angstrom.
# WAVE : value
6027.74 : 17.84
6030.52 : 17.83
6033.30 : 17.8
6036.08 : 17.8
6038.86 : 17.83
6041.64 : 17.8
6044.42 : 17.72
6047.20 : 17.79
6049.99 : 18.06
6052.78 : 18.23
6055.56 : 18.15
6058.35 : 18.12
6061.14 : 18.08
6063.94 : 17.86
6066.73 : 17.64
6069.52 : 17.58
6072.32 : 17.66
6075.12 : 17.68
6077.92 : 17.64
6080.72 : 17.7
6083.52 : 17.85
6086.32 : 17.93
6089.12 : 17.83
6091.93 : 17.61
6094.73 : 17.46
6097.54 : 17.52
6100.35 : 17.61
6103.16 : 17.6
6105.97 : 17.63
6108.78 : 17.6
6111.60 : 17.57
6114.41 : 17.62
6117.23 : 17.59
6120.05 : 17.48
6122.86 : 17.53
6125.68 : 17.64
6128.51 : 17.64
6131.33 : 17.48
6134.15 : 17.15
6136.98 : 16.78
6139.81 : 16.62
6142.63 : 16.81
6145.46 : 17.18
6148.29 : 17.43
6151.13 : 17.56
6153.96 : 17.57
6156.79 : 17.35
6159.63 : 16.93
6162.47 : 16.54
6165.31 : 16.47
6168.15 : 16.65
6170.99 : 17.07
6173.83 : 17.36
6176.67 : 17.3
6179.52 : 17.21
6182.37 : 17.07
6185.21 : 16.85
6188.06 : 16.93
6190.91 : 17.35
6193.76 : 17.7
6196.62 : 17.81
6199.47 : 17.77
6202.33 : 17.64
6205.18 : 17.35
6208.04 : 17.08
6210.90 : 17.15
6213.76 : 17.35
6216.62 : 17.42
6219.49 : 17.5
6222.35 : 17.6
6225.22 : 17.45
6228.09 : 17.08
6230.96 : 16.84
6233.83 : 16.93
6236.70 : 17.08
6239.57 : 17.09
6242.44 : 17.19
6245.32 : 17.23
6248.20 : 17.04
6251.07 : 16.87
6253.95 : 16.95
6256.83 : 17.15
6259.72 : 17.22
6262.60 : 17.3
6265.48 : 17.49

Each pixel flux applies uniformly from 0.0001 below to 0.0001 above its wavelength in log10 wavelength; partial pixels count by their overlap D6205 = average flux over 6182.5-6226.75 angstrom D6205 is 17.4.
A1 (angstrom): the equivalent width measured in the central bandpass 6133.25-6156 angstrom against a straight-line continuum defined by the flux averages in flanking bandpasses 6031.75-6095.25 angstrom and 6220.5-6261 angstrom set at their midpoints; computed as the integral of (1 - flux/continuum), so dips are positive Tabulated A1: 0.5 angstrom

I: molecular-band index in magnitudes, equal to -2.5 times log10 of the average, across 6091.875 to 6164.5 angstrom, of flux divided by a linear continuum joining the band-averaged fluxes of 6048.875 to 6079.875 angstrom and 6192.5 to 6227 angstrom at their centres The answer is 0.02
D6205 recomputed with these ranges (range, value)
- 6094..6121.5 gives 17.6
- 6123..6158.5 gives 17.3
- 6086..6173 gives 17.3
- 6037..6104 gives 17.8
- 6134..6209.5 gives 17.2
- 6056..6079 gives 17.8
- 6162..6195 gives 17.1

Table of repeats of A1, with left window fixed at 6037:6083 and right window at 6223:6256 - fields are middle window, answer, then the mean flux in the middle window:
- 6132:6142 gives 0.4 angstrom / 16.9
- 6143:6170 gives 0.6 angstrom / 17.1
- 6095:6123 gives 0.1 angstrom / 17.6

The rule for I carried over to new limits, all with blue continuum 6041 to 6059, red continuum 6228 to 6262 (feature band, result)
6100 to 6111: 0.008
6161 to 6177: 0.035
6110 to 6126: 0.006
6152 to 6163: 0.020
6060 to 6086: 0.008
